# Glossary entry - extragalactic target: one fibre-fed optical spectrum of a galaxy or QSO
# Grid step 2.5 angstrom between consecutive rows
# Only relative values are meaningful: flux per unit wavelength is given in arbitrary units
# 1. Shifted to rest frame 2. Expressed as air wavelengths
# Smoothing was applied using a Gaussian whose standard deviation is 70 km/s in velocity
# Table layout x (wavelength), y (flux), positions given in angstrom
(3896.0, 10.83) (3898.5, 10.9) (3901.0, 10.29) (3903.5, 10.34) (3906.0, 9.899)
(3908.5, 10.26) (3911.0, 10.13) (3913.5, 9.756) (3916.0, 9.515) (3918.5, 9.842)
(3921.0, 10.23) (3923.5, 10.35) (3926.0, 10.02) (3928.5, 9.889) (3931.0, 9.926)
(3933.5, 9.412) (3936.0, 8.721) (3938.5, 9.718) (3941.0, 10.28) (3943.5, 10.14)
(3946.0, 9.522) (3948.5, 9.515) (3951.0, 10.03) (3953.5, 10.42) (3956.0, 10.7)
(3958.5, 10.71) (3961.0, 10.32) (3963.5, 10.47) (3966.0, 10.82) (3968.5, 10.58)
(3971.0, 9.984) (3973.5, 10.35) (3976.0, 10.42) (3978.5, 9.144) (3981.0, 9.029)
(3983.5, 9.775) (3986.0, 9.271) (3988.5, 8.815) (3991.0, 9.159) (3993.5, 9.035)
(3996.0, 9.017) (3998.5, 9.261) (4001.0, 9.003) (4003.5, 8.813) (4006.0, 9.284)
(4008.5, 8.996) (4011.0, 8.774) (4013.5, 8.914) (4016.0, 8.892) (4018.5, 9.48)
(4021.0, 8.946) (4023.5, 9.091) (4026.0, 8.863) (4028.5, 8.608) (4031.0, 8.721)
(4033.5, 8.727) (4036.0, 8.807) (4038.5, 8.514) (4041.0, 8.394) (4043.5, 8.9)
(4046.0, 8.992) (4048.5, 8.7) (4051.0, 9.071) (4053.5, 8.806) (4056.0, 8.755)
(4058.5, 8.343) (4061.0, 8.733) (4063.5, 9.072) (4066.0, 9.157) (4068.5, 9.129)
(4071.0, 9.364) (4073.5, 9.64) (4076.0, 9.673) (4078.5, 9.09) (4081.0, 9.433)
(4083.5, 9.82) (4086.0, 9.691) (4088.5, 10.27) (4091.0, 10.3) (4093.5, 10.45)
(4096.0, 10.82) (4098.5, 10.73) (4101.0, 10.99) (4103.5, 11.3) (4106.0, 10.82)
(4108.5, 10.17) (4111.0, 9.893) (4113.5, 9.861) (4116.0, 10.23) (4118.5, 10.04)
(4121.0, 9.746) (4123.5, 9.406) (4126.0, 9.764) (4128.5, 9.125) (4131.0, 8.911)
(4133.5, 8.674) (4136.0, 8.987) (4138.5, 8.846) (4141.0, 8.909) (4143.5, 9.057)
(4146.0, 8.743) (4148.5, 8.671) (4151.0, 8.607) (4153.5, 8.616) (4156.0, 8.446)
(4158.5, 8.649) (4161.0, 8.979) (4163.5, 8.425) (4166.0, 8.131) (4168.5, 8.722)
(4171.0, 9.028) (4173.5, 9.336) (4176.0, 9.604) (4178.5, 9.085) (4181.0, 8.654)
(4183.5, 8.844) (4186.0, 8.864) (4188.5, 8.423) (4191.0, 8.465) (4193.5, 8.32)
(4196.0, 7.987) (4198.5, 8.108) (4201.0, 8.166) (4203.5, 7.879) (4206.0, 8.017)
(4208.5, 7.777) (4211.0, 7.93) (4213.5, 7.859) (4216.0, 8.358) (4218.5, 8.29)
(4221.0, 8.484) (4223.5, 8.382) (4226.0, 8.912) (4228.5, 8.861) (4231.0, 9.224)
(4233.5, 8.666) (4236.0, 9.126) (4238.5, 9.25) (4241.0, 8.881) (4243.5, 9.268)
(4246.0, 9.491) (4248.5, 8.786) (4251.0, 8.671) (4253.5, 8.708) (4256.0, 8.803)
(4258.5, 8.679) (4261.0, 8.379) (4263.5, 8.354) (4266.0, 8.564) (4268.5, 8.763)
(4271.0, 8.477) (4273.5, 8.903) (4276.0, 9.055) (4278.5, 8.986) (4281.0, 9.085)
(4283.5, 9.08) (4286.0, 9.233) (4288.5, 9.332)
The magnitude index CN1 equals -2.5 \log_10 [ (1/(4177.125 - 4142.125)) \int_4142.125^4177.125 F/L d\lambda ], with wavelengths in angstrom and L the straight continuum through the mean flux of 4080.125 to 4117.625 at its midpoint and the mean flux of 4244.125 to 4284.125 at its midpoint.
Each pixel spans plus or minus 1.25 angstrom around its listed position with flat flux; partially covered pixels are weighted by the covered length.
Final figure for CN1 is 0.115 mag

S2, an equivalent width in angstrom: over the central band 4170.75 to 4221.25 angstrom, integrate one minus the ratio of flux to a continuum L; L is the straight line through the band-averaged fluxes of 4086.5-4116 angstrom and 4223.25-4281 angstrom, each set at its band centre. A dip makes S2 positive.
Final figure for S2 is 5.4 angstrom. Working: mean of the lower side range 10.5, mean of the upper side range 8.85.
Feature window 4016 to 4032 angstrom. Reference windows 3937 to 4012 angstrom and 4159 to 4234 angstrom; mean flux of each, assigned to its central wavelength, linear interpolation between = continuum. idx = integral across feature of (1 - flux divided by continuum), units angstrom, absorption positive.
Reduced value 0.8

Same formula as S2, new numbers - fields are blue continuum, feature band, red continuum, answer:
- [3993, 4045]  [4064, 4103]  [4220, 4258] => -4.4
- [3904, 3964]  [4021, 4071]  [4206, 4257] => 3.5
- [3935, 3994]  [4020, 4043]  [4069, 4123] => 2.9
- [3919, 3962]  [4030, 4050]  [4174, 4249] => 1.6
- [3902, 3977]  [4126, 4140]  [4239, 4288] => 0.6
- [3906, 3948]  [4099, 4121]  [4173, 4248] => -3.2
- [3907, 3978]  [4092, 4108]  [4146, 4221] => -3.1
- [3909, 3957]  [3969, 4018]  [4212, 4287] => 2.1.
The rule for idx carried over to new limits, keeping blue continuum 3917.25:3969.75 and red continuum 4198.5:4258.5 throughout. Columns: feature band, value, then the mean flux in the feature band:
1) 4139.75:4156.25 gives 0.50 angstrom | 8.74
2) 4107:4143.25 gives -1.33 angstrom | 9.47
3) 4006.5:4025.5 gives 1.33 angstrom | 9.02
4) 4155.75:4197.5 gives 0.73 angstrom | 8.71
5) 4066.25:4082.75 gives 0.01 angstrom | 9.39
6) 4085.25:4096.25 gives -1.16 angstrom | 10.3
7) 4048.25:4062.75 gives 1.14 angstrom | 8.75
